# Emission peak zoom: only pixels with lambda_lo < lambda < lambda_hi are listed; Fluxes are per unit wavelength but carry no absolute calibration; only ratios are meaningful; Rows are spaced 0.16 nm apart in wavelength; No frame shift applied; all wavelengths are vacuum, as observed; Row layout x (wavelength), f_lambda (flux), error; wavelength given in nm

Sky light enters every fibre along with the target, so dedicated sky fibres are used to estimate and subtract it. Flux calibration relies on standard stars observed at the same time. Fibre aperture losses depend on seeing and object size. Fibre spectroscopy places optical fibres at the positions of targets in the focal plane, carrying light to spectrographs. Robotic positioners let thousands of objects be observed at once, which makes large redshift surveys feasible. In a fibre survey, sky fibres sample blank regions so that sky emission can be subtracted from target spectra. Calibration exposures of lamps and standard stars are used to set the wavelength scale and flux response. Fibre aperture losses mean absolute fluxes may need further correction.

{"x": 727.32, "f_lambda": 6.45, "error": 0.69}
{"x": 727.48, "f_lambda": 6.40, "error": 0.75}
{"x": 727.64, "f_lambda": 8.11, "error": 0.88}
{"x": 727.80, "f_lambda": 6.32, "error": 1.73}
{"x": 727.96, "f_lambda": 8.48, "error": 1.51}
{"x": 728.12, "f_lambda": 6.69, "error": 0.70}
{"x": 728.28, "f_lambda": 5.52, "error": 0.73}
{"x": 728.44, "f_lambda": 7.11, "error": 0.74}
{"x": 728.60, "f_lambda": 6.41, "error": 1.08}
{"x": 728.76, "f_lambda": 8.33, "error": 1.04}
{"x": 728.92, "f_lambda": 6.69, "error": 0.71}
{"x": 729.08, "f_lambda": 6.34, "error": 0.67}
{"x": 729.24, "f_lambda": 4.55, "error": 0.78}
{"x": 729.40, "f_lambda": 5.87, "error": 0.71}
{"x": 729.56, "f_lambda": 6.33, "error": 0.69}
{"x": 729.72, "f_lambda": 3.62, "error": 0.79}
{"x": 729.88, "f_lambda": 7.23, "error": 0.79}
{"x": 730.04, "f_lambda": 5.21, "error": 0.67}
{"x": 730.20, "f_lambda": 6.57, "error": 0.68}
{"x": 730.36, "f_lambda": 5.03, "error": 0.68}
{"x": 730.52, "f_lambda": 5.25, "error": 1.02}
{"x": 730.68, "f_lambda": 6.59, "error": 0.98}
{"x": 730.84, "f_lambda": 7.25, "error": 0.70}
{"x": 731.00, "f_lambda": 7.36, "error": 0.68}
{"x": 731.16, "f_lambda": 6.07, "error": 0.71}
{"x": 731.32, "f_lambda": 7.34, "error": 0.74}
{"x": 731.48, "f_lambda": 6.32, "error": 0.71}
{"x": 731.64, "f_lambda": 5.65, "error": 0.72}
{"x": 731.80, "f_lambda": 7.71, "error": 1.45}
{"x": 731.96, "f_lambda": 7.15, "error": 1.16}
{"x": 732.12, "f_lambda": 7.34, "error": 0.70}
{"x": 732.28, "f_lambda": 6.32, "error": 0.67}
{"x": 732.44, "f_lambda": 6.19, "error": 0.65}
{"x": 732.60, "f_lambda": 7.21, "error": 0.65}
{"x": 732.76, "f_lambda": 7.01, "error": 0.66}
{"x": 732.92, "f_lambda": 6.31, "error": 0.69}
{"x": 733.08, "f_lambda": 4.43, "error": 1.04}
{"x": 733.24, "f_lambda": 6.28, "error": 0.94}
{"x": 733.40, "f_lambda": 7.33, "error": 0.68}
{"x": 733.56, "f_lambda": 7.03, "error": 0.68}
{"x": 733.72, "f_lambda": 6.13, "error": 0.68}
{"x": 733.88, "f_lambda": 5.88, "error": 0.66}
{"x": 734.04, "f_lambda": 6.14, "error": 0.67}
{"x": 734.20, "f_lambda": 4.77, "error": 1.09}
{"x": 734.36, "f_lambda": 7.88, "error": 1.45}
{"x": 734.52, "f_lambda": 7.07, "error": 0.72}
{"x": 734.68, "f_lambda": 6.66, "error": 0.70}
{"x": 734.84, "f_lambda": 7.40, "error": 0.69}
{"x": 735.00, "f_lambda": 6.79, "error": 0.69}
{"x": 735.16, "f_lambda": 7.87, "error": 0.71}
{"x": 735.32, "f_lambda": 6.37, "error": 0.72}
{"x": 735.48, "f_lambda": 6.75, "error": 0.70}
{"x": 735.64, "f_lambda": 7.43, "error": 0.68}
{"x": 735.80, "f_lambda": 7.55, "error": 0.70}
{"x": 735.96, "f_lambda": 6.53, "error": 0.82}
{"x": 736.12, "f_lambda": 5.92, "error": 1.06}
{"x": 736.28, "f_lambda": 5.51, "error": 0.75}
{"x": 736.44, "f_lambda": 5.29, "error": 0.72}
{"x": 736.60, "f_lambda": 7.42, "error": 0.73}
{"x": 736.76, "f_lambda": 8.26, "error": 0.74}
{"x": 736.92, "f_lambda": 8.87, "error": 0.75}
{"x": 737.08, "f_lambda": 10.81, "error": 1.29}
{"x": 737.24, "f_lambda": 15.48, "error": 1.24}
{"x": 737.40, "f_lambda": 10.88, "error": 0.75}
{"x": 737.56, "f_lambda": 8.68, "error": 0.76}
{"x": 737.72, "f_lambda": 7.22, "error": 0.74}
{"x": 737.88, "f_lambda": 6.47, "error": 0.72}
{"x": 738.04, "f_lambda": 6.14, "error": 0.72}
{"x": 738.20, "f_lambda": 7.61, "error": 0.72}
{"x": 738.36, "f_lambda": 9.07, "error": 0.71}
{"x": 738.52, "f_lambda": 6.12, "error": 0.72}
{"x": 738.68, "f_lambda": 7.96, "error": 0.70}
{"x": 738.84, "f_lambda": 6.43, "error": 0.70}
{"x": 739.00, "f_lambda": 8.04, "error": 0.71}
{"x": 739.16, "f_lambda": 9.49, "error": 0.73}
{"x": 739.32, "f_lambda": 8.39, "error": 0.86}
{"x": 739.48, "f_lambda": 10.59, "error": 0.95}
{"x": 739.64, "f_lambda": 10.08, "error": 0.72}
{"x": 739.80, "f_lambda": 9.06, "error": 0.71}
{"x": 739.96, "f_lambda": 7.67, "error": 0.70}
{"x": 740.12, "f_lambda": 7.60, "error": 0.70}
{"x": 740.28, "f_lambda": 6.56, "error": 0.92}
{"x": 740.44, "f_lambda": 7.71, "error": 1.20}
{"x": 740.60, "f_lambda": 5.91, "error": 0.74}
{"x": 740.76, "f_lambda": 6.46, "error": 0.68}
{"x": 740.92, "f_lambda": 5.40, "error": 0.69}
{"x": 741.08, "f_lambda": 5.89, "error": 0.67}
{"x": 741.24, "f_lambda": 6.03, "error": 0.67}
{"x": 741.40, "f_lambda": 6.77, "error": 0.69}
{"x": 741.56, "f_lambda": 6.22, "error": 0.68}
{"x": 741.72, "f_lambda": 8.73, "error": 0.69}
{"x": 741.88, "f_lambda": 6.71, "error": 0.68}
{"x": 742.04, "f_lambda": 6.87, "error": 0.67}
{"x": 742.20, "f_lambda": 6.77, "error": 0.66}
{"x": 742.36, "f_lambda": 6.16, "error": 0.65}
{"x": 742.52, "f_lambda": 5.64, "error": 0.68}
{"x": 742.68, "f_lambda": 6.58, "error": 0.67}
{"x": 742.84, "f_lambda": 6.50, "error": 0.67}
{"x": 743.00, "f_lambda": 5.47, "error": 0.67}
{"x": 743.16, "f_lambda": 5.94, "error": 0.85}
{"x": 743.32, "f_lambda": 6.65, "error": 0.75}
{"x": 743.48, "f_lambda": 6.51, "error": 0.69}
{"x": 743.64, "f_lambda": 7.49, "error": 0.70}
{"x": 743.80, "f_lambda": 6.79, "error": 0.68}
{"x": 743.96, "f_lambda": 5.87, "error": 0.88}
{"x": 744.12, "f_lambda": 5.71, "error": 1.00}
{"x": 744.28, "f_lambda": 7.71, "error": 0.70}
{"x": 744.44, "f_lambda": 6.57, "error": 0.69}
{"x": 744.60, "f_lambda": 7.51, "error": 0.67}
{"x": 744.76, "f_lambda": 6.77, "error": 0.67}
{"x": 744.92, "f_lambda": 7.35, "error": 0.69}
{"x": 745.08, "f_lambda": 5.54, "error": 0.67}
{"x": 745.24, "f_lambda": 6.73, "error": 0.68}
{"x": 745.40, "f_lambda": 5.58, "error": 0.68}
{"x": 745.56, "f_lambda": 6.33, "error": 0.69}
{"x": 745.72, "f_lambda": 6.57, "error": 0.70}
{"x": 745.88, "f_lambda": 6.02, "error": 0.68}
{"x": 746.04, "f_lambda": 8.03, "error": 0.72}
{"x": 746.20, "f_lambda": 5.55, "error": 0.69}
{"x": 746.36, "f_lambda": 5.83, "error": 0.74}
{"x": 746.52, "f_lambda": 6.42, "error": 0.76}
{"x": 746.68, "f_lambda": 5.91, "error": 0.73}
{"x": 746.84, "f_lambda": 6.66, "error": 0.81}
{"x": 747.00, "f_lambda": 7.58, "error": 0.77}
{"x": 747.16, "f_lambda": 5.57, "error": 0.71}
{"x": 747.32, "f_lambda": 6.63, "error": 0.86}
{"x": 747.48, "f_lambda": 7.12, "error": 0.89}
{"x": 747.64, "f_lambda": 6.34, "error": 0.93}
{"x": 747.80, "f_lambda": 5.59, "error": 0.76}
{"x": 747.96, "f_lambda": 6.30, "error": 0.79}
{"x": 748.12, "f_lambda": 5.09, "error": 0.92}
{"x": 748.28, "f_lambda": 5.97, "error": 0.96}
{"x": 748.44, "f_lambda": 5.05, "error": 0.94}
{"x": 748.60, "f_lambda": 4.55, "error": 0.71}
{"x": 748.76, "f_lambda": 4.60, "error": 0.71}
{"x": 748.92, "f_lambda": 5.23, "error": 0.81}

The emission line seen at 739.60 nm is [N II] 6583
